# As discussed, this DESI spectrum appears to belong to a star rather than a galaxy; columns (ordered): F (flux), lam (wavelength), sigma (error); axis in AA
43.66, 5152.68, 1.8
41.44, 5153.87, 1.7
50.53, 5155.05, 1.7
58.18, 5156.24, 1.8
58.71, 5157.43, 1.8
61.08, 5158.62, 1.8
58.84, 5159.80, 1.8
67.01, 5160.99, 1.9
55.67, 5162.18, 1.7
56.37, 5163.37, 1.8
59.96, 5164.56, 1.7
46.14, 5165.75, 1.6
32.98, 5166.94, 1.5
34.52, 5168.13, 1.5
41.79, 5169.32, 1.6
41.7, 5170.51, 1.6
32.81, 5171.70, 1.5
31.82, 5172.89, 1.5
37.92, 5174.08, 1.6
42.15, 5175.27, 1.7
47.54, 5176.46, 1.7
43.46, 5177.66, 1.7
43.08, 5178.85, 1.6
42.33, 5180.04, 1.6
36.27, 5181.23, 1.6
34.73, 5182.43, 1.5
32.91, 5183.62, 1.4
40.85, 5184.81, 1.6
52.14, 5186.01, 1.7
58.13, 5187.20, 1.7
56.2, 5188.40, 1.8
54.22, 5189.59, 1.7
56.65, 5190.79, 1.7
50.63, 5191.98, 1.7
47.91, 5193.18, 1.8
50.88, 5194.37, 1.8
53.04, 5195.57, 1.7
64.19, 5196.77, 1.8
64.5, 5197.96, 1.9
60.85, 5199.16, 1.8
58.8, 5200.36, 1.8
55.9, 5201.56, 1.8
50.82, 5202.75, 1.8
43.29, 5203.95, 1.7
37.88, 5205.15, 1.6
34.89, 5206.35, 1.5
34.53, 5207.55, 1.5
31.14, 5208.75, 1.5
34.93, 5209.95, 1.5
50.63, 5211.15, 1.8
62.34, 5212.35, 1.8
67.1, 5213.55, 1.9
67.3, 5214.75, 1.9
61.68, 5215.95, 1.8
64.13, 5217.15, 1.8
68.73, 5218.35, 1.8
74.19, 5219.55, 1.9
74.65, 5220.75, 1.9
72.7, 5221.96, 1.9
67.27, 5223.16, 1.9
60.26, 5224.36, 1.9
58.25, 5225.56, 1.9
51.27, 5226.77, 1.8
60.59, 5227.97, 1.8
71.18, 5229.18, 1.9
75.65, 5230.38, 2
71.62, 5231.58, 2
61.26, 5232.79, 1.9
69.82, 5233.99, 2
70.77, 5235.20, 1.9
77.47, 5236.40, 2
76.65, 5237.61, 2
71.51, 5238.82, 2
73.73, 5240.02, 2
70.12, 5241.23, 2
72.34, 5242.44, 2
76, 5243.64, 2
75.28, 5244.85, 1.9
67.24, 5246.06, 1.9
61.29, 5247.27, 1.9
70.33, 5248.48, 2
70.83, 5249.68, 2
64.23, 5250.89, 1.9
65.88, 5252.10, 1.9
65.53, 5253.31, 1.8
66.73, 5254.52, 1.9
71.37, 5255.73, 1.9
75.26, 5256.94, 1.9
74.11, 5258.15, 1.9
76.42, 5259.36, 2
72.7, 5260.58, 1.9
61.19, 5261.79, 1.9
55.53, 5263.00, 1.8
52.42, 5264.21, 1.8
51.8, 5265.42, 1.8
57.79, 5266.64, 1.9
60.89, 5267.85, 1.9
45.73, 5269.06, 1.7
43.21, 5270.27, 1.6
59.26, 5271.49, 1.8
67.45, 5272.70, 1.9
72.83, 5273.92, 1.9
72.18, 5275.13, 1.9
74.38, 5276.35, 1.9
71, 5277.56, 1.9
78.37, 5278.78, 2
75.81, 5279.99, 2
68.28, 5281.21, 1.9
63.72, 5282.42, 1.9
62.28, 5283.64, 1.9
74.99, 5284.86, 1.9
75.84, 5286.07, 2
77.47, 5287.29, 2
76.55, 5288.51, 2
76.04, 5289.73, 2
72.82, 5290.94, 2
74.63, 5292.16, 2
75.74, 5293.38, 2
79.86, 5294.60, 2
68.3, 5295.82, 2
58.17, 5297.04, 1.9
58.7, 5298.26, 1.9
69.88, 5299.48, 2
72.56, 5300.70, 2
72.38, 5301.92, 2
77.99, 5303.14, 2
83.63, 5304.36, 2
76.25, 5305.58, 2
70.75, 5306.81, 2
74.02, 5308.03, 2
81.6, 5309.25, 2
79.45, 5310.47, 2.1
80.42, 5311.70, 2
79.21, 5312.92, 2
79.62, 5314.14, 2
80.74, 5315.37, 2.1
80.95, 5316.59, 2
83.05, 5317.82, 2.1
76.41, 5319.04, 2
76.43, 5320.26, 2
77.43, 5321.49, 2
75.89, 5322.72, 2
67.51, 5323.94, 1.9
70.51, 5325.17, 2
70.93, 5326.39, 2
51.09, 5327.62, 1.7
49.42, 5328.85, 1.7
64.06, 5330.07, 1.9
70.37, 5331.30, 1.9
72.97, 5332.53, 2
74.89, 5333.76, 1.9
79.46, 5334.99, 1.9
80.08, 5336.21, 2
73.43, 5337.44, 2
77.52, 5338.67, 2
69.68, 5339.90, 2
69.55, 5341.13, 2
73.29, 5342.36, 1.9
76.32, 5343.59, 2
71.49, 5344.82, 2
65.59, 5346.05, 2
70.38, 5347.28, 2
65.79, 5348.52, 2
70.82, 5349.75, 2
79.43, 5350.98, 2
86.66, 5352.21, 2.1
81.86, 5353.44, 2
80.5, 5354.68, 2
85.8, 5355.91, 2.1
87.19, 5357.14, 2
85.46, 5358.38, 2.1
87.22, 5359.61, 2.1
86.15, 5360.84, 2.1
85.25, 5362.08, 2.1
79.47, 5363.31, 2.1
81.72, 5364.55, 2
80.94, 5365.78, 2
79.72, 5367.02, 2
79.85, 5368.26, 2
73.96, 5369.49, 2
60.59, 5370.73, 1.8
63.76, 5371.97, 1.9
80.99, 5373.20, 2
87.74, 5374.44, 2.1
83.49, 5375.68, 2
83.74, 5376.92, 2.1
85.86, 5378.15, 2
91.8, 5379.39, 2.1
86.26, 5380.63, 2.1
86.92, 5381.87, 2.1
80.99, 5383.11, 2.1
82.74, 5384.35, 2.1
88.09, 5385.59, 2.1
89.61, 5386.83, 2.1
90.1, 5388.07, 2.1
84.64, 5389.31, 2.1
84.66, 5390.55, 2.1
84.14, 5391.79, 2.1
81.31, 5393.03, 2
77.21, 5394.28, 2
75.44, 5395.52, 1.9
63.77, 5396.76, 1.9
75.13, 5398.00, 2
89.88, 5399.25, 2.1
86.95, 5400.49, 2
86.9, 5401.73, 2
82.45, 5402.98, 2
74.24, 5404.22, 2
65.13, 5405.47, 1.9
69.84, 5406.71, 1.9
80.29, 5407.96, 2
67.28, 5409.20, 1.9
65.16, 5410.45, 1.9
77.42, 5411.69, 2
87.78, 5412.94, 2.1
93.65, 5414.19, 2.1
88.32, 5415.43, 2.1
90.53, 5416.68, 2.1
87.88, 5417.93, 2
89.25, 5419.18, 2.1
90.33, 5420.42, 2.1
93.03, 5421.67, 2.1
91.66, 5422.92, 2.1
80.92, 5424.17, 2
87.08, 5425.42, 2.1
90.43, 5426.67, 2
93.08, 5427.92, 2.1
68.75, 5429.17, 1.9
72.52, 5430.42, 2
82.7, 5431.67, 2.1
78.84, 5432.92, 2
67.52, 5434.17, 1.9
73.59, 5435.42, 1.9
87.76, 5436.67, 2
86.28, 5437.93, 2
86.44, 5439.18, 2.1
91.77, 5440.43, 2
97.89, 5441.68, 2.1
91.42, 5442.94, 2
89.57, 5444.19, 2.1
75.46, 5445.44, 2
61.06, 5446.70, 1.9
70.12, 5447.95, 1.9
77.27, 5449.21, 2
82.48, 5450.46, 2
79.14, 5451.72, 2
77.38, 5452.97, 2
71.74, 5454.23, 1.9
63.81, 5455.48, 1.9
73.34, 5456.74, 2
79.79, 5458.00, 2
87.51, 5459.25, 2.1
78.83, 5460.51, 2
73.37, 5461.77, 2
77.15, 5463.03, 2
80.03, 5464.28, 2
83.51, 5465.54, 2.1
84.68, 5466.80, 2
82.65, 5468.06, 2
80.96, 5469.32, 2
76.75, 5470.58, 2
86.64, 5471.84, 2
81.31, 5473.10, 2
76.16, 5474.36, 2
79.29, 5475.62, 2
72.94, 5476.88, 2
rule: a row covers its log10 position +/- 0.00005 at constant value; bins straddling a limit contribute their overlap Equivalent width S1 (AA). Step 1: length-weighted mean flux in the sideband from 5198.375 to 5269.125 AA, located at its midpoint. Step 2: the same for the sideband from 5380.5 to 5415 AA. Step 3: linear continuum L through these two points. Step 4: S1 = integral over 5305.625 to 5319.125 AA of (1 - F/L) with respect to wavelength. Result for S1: -1.4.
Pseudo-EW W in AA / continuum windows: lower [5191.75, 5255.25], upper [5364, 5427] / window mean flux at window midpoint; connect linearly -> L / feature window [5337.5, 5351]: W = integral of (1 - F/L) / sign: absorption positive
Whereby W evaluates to 0.8 AA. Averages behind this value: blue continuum 62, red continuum 82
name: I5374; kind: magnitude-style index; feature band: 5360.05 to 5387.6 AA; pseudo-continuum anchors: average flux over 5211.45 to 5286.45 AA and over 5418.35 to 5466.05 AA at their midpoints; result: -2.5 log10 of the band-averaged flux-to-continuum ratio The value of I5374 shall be -0.08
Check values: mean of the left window 67.2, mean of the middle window 81.9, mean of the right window 81.1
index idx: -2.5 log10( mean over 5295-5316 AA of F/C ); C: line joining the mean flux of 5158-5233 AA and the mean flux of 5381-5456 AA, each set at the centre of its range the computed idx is -0.115 mag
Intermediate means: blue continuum 52.6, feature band 74.4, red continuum 81.5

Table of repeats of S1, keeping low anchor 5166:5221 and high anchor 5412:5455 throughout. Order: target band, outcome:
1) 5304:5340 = -3.8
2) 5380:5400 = -1.5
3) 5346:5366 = -2.3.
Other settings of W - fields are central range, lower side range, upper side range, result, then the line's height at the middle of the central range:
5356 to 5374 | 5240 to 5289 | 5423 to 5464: -1.3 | 74.5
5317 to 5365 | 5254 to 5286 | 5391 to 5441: -1.1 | 73.5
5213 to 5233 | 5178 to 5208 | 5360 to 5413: -4.8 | 53.5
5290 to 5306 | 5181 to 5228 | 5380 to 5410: -1.3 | 67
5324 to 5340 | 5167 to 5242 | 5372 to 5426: 0.8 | 73.1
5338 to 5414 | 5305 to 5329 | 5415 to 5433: 1.3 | 80.8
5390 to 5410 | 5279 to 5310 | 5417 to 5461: 0.4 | 79.3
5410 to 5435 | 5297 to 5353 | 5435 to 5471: -1.7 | 78.5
